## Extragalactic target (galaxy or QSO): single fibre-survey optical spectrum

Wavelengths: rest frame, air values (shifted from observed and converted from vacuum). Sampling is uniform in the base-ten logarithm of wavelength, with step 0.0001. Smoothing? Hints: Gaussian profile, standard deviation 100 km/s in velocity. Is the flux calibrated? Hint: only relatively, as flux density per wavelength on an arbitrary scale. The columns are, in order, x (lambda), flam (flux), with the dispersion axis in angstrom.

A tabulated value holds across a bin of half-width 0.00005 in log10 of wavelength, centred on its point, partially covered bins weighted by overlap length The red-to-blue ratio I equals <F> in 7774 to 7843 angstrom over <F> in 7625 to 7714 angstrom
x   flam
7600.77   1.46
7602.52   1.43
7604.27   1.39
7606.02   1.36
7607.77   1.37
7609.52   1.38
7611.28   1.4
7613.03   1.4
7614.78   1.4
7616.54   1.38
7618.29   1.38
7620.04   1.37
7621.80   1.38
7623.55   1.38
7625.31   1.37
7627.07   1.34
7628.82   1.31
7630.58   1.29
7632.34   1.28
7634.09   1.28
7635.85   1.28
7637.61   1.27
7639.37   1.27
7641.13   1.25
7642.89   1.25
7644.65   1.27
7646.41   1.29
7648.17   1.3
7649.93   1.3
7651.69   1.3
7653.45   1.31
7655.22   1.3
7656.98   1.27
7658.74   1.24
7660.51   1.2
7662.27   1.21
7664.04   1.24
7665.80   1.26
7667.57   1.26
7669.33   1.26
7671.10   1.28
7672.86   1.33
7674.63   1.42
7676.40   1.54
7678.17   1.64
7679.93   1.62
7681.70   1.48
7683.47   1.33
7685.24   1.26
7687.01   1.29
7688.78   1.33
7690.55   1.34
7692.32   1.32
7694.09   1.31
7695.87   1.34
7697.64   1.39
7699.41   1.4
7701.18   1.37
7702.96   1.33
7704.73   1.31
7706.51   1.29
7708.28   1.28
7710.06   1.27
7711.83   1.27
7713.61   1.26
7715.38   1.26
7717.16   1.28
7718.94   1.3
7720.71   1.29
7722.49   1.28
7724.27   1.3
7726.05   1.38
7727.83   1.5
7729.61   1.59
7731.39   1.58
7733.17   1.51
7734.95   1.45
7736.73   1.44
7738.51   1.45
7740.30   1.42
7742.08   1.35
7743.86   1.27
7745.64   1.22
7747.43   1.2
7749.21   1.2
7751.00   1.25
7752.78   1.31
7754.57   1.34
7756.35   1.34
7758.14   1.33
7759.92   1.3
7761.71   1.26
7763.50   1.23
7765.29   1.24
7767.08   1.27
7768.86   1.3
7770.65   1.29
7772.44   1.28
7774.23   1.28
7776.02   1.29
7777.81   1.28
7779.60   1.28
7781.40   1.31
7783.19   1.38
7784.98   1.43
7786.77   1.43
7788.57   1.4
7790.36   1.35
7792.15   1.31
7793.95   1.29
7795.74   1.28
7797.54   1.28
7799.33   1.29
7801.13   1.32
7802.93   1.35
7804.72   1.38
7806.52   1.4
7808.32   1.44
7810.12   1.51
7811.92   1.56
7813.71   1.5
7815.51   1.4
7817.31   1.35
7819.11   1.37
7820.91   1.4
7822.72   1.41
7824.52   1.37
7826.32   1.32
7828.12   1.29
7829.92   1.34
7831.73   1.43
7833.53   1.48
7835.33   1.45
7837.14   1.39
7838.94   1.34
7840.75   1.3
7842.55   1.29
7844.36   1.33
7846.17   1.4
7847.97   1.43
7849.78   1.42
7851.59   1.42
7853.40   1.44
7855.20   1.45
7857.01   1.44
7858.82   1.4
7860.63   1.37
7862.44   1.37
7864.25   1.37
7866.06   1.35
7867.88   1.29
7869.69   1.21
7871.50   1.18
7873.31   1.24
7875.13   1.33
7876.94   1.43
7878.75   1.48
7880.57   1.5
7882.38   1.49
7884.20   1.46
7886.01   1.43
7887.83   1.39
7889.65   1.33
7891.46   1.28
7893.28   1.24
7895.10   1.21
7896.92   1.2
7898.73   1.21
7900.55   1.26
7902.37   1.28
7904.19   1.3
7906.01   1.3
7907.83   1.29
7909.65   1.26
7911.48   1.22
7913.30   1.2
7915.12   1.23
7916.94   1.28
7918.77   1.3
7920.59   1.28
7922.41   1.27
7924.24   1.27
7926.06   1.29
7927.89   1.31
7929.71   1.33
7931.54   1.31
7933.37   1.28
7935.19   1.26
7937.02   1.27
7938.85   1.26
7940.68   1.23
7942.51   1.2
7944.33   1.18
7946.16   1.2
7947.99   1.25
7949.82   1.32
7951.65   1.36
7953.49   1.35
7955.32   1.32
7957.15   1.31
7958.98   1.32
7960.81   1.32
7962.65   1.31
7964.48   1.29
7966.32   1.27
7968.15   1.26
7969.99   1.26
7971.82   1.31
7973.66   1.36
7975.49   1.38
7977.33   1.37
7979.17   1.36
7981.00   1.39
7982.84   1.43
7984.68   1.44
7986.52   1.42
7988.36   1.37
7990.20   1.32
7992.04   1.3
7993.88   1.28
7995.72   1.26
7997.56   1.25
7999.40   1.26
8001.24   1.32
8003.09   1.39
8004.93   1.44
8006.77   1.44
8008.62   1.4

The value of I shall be 1.0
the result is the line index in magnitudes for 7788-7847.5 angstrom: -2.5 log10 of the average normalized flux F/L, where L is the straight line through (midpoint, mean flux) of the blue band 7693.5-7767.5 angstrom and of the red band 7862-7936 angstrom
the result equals -0.04 mag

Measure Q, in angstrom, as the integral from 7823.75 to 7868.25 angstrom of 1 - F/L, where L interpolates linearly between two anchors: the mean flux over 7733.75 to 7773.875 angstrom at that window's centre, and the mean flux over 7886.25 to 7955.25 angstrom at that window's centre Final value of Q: -3.19 angstrom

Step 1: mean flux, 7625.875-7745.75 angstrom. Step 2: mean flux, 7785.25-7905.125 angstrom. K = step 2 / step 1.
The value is 1.02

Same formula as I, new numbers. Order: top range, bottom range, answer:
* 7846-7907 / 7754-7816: 1.01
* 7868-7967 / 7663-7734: 0.95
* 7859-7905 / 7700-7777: 1.00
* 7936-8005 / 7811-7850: 0.94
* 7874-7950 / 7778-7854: 0.94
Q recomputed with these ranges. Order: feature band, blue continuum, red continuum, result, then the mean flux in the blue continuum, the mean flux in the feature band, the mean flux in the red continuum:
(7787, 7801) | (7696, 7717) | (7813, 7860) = 0.5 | 1.31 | 1.32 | 1.39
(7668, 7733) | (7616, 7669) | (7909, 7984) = -3.5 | 1.29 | 1.36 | 1.29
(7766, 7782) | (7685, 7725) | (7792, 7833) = 0.8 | 1.31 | 1.29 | 1.38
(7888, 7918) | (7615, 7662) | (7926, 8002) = 1.1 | 1.3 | 1.26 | 1.31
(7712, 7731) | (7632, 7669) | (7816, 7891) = -0.6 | 1.27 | 1.35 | 1.38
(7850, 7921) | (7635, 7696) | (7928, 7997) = -0.8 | 1.32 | 1.33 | 1.31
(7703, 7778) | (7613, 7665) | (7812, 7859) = 1.5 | 1.3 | 1.32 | 1.39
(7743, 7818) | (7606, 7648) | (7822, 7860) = 2.5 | 1.33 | 1.33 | 1.39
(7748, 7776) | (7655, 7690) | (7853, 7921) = 1.1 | 1.34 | 1.28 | 1.32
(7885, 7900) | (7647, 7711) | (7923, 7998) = 0.3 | 1.33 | 1.29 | 1.31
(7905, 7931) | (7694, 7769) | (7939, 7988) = 0.9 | 1.33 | 1.27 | 1.32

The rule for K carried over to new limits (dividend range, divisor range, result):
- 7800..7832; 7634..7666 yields 1.10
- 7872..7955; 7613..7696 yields 0.98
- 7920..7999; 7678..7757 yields 0.97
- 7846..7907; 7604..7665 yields 1.03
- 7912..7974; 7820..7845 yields 0.94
